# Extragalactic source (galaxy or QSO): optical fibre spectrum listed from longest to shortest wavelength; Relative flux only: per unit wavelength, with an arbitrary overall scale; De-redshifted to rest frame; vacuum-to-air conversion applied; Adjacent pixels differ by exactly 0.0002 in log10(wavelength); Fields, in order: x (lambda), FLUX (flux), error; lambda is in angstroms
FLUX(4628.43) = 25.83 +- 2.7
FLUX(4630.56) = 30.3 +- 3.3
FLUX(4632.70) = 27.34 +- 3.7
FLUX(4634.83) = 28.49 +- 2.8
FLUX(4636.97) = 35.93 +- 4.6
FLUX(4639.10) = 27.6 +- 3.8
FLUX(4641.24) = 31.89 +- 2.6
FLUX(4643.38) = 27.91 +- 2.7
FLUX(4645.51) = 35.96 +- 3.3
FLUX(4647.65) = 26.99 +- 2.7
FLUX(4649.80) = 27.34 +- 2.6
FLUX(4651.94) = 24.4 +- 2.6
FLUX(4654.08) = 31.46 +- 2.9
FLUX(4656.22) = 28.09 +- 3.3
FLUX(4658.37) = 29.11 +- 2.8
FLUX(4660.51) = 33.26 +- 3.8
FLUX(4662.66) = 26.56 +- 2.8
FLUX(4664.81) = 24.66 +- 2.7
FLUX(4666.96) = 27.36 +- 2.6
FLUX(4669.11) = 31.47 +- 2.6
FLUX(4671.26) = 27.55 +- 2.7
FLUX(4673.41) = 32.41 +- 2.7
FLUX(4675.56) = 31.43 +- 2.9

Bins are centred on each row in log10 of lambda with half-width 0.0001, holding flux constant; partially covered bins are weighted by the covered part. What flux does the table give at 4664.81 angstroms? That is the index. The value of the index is 24.66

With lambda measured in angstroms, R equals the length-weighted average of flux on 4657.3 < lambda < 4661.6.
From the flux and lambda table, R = 31.2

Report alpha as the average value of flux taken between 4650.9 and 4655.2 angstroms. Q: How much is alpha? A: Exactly 28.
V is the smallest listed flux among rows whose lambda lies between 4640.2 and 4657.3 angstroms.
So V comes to 24.4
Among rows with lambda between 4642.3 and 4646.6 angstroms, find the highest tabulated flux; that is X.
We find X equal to 35.96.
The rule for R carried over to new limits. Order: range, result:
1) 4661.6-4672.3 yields 27.5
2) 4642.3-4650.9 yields 29.5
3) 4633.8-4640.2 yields 30.7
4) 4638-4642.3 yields 29.8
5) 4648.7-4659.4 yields 28.1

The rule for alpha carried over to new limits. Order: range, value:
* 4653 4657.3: 29.8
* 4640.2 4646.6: 31.9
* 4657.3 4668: 28.2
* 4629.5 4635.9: 28.7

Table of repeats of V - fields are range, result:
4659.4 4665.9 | 24.66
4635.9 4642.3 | 27.6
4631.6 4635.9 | 27.34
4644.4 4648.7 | 26.99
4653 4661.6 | 28.09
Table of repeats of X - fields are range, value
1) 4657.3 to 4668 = 33.26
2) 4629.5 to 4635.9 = 30.3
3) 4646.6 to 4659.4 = 31.46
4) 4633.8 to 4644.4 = 35.93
